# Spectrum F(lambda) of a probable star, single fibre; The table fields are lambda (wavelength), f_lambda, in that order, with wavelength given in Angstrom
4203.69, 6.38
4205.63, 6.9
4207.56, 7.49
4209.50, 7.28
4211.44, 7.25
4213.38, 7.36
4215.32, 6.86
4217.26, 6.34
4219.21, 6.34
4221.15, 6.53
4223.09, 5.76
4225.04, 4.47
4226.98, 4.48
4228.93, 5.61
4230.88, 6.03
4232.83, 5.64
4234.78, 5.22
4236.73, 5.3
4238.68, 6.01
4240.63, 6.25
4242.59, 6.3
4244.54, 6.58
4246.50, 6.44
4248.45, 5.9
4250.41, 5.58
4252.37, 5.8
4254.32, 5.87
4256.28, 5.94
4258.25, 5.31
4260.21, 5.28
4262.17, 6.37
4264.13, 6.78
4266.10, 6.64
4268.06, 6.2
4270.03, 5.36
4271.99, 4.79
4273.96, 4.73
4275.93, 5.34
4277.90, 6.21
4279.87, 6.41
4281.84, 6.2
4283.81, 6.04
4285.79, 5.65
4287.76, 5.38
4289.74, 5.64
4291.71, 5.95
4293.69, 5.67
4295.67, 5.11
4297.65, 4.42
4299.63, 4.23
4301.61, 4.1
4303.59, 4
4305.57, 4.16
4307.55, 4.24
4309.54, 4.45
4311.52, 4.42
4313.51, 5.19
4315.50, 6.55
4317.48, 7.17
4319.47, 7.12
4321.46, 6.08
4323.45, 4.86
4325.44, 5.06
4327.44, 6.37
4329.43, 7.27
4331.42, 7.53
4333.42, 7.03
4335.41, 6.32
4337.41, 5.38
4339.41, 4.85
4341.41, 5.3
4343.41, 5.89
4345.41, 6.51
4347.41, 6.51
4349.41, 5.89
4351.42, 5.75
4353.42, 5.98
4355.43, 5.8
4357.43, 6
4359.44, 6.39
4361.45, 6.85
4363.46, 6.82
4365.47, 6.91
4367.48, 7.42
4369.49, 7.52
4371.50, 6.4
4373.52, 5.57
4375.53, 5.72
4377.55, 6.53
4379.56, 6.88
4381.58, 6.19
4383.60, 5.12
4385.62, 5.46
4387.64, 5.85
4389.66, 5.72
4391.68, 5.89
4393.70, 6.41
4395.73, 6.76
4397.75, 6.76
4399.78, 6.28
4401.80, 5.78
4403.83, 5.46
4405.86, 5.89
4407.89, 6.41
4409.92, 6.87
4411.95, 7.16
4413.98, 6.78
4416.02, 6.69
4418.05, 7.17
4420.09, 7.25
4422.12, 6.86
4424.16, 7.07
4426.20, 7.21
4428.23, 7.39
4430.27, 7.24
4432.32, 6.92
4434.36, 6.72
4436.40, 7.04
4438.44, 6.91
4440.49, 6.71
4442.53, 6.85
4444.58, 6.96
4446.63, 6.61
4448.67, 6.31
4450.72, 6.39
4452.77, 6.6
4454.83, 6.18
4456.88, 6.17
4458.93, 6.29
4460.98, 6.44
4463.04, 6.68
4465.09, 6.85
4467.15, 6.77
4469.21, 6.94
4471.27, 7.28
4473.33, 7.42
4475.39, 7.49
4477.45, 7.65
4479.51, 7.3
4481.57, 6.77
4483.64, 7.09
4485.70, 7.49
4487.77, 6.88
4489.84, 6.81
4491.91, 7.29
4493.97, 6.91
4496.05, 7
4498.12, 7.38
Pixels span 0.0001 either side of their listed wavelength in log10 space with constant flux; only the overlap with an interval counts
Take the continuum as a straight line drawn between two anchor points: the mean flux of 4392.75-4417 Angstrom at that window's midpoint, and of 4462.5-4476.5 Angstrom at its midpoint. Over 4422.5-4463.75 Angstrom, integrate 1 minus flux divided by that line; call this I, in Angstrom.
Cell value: 0.44 Angstrom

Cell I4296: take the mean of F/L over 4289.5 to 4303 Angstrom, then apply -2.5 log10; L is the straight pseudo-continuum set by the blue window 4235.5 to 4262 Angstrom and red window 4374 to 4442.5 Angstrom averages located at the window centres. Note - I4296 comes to 0.22 mag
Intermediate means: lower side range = 5.9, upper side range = 6.52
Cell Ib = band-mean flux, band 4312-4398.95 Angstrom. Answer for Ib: 6.21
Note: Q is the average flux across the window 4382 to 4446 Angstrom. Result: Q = 6.57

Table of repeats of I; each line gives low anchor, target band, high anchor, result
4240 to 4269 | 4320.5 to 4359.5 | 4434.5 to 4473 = 1.89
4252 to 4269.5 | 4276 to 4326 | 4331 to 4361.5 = 5.52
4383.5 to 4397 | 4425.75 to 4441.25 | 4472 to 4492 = -1.11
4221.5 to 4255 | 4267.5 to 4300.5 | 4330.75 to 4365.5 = 2.40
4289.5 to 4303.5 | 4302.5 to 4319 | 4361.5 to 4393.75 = 0.29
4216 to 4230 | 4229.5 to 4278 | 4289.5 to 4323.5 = -2.92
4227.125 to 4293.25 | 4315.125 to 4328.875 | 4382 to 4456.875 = -0.21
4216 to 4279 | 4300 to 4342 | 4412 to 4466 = 4.13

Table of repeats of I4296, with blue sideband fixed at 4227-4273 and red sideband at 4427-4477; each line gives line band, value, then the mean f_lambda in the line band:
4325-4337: -0.06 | 6.61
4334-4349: 0.08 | 5.86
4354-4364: 0.01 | 6.33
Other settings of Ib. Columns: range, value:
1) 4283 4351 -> 5.6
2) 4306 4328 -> 5.54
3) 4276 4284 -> 6.14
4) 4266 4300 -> 5.55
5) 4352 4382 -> 6.46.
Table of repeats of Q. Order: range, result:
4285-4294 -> 5.66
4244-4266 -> 6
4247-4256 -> 5.84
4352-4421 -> 6.37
